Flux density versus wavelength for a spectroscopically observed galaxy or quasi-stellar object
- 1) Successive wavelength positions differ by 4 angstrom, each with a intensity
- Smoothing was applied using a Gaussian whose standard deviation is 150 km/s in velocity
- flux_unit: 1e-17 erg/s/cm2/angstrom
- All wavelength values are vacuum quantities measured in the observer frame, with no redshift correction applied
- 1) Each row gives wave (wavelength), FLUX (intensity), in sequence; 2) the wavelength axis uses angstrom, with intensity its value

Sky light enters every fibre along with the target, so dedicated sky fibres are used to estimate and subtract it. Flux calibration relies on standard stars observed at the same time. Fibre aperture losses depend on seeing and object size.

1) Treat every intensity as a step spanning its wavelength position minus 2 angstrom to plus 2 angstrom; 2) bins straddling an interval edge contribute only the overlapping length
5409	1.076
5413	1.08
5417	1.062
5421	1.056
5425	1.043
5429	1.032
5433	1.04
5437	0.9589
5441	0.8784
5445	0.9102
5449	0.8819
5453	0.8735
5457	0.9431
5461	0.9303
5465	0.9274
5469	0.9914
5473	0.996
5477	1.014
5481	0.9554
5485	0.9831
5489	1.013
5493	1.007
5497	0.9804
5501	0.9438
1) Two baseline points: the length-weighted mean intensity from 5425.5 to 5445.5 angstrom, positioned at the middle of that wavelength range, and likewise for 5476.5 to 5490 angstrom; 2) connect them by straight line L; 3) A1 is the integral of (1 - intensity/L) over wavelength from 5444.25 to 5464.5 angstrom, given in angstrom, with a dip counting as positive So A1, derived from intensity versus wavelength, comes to 1.4 angstrom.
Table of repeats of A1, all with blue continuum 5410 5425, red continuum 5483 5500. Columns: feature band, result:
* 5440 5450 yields 1.4 angstrom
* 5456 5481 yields 1.2 angstrom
